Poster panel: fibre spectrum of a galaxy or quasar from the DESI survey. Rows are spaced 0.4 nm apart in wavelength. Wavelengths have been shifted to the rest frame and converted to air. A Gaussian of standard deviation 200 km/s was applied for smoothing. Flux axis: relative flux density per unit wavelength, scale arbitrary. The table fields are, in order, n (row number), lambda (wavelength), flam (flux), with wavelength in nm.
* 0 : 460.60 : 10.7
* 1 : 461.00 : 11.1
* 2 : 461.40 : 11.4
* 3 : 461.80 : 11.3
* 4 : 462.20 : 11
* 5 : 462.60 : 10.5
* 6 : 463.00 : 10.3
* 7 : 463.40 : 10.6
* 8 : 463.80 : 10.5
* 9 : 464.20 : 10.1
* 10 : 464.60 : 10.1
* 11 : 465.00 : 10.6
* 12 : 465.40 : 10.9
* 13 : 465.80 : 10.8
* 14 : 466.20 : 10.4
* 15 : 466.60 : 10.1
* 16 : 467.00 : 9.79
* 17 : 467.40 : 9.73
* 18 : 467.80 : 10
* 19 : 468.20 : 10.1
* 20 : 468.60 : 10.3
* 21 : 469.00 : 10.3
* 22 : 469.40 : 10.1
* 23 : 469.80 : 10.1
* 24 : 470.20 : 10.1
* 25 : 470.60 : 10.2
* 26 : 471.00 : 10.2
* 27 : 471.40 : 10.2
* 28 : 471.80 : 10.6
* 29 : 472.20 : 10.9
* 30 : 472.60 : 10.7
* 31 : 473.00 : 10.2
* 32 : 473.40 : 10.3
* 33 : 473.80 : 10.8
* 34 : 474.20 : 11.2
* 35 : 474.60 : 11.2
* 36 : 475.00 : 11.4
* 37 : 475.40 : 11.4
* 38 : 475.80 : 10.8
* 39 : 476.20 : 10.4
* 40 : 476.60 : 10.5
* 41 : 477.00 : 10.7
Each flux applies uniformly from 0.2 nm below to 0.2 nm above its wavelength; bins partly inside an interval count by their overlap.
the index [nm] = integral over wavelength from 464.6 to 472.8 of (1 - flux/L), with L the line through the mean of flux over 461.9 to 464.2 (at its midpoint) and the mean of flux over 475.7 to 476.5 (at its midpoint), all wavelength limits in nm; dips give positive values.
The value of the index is 0.206 nm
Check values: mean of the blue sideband 10.6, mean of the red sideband 10.6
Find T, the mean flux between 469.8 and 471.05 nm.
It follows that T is 10.2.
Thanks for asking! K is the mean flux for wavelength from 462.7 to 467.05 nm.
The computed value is 10.4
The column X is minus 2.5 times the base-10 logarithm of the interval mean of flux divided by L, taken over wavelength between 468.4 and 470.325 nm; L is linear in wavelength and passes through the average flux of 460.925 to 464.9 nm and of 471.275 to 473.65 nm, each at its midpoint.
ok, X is 0.04 mag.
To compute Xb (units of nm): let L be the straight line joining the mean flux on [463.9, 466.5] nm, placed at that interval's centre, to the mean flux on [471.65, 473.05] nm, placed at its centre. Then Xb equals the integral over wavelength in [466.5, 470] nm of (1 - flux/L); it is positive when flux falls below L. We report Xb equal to 0.16 nm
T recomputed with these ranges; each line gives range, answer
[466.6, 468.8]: 9.99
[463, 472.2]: 10.3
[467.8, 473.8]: 10.3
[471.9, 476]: 10.9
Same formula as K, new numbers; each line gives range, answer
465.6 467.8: 10.1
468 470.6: 10.2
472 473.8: 10.6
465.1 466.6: 10.6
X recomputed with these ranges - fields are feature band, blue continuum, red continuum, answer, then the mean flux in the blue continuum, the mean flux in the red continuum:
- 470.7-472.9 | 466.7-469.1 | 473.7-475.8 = 0.020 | 10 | 11.2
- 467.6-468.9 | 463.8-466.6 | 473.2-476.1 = 0.051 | 10.5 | 11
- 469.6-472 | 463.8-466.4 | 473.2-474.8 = 0.052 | 10.5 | 10.9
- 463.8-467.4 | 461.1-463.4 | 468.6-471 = 0.026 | 10.9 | 10.2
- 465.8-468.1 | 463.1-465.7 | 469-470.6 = 0.025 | 10.5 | 10.1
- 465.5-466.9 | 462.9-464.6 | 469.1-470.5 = -0.017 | 10.3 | 10.1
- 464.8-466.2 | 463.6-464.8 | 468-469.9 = -0.051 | 10.2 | 10.2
